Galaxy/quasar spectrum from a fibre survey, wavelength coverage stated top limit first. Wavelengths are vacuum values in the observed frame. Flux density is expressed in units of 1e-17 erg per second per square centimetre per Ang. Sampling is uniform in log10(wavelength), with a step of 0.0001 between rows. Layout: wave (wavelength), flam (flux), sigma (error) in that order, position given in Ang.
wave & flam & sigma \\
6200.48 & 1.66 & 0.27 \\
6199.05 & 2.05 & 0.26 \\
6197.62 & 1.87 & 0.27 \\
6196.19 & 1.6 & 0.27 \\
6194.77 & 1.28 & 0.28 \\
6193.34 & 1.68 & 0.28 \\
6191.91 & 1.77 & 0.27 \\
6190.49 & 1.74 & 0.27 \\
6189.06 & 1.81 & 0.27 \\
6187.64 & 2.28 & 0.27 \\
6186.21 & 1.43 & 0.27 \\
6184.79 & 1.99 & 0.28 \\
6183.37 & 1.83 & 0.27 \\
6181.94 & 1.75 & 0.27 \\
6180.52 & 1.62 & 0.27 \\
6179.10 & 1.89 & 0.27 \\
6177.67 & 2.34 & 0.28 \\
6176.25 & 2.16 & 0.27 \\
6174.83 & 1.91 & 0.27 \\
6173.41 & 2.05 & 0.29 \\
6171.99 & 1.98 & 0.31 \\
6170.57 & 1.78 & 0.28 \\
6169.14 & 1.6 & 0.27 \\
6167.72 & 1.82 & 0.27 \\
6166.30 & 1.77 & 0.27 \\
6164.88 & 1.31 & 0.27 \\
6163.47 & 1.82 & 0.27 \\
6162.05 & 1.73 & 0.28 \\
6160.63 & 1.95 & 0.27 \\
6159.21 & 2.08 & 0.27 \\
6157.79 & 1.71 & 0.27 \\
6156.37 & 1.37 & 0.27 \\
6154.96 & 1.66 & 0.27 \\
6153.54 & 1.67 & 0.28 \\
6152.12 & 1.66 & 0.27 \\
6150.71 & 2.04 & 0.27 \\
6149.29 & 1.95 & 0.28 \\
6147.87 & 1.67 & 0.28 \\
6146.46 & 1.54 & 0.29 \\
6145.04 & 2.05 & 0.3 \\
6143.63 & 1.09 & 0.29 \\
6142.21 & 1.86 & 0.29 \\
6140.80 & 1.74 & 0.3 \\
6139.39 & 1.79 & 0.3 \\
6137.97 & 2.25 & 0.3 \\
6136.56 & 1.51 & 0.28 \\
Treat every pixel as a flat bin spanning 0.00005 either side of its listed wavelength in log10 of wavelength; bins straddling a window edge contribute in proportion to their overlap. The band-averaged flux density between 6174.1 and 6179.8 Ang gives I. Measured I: 2.07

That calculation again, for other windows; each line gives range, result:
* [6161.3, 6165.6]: 1.63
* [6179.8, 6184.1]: 1.74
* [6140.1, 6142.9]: 1.8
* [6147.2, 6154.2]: 1.8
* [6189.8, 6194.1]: 1.72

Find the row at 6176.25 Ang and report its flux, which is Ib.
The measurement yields 2.16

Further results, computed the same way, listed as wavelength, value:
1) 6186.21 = 1.43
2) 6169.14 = 1.6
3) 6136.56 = 1.51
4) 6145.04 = 2.05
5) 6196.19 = 1.6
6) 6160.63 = 1.95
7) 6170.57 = 1.78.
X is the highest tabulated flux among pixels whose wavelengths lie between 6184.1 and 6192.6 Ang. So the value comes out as 2.28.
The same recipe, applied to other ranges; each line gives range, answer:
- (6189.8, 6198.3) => 1.87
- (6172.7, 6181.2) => 2.34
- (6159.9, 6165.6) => 1.95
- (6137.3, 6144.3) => 2.25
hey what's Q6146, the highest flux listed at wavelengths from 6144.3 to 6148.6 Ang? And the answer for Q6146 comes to 2.05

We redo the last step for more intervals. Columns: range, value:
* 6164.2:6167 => 1.77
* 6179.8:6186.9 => 1.99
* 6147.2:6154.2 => 2.04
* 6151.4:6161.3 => 2.08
